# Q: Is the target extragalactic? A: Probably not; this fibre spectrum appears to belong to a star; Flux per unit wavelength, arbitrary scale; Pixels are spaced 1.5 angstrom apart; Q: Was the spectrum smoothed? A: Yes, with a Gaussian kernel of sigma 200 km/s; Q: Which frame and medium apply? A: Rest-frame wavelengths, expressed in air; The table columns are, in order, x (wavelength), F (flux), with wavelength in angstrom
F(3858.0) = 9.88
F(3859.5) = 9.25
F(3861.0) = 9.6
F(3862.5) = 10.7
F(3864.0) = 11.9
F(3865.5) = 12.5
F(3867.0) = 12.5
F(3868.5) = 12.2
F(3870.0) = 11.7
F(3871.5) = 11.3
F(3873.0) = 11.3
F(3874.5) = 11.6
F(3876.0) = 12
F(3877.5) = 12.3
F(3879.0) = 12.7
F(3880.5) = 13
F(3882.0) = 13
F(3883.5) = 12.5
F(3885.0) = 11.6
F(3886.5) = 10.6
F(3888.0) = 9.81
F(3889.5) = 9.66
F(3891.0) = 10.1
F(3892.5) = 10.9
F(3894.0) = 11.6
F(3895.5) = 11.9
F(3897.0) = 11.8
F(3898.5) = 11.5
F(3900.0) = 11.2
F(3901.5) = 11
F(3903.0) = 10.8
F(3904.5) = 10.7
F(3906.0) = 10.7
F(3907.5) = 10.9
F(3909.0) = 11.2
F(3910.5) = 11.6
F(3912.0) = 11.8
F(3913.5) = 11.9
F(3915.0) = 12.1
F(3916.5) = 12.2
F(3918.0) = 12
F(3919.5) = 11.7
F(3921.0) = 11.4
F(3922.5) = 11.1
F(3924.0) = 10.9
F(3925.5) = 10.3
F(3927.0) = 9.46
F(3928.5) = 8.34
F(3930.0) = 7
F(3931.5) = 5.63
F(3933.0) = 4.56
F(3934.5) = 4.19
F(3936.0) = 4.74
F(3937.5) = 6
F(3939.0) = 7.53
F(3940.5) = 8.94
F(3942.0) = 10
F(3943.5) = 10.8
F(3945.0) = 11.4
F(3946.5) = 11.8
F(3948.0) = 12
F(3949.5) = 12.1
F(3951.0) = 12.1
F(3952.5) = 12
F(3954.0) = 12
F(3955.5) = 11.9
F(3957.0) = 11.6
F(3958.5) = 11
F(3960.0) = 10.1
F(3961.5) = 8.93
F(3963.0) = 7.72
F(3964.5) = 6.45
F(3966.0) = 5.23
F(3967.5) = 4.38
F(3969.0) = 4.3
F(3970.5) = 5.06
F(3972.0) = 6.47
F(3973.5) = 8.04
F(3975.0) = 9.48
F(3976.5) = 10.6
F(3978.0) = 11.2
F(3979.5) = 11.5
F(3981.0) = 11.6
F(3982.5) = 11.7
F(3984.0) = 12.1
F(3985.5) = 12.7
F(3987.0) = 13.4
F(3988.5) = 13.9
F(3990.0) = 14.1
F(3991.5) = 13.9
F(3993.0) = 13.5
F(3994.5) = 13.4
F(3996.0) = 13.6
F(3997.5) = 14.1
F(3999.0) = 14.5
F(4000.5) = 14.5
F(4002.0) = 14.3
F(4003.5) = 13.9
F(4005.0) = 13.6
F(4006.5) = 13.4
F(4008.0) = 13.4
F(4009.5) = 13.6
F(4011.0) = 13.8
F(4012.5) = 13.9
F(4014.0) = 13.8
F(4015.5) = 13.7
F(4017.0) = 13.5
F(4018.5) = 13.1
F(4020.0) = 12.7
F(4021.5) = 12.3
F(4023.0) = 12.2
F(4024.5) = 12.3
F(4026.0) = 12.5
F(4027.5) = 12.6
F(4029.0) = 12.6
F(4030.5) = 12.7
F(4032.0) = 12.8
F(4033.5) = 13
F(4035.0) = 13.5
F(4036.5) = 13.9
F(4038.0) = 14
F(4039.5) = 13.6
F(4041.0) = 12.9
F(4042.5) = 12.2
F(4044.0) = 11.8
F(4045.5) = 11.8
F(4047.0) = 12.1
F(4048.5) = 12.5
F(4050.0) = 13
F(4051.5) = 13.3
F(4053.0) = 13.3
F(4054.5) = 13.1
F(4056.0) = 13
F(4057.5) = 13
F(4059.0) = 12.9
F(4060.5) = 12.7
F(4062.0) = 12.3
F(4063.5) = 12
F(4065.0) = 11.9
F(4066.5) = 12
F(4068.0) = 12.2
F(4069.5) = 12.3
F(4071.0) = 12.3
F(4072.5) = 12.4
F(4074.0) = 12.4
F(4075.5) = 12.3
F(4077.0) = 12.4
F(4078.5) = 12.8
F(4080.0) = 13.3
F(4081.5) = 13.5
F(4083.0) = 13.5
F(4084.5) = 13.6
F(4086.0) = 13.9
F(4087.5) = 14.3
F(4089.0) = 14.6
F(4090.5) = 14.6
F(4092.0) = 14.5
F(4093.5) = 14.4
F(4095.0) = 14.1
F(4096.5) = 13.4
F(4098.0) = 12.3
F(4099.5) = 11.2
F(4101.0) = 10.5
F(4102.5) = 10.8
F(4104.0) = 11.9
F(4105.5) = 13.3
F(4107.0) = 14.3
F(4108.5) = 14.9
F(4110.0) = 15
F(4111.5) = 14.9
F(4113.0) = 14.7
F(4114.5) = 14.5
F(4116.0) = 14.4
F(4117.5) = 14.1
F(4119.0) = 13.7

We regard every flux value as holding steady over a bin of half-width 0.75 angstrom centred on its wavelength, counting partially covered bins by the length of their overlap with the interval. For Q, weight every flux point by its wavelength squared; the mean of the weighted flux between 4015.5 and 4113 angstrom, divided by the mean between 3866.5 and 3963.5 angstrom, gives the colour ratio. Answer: 1.32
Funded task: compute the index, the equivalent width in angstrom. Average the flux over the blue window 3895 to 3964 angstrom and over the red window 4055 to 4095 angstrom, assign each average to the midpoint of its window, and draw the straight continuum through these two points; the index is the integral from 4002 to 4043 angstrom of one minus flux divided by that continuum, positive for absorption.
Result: -4.0 angstrom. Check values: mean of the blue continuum 10.2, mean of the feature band 13.2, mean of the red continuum 13.1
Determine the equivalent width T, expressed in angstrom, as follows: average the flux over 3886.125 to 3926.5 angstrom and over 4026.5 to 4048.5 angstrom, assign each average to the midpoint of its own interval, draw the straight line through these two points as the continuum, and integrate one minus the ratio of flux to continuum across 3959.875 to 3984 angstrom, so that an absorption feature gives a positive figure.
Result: 7.3 angstrom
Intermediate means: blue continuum 11.2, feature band 8.37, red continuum 12.8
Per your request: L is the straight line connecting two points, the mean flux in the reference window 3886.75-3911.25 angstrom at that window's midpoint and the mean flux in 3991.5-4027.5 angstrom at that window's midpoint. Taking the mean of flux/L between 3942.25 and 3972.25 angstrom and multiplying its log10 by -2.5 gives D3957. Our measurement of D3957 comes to 0.282 mag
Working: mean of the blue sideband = 11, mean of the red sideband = 13.5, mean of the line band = 9.43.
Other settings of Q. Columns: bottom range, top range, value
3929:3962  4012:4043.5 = 1.45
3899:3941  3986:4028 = 1.46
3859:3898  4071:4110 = 1.28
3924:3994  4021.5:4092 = 1.40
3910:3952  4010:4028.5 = 1.39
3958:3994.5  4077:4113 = 1.43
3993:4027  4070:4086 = 0.99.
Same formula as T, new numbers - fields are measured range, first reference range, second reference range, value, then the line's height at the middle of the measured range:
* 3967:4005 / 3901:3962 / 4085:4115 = -0.7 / 11.3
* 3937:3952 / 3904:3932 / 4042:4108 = 0.9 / 11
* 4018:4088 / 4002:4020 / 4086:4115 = 4.2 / 13.6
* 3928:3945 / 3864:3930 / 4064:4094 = 6.5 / 11.7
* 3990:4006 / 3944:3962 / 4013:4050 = -2.2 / 12.2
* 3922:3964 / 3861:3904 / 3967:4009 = 8.1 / 11.6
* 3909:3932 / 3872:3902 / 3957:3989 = 0.2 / 10.7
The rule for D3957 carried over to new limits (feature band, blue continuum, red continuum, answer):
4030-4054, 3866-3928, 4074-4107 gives -0.02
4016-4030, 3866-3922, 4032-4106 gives -0.01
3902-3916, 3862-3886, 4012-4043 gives 0.09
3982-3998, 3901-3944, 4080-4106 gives -0.20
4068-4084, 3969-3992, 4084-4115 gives 0.03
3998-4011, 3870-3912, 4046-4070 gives -0.14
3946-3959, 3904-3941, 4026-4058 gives -0.15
